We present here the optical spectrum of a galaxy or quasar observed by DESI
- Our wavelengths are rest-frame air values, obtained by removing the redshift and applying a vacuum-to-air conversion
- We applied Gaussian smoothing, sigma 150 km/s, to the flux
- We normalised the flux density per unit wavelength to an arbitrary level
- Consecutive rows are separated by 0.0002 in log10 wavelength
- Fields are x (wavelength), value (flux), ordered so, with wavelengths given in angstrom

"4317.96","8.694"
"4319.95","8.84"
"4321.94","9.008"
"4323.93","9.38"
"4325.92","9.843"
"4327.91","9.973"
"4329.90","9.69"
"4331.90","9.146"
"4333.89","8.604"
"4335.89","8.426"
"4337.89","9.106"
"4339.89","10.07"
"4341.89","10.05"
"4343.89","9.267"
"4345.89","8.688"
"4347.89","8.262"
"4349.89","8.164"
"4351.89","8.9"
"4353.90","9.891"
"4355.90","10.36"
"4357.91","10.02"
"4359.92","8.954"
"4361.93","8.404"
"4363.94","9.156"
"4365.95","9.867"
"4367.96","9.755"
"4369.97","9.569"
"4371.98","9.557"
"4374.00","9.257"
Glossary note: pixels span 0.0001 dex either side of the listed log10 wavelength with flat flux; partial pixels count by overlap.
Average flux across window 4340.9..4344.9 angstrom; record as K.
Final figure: 9.66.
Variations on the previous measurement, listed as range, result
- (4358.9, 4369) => 9.23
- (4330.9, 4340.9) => 9.07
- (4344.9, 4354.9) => 8.79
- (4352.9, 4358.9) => 10.1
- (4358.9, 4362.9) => 8.68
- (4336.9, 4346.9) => 9.43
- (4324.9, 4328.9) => 9.92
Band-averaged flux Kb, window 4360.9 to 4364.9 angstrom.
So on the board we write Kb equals 8.77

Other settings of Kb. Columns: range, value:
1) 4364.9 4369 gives 9.81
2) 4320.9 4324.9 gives 9.19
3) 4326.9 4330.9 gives 9.84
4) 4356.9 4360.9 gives 9.48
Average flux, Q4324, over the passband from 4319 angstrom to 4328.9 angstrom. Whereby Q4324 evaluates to 9.42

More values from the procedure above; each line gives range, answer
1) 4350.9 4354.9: 9.39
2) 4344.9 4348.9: 8.48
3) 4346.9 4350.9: 8.23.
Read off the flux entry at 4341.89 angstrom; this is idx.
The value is 10.05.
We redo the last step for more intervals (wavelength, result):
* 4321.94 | 9.008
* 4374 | 9.257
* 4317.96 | 8.694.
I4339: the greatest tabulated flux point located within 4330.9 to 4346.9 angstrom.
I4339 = 10.07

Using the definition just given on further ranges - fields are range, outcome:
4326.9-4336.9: 9.973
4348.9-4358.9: 10.36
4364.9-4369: 9.867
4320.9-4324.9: 9.38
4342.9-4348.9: 9.267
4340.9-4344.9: 10.05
